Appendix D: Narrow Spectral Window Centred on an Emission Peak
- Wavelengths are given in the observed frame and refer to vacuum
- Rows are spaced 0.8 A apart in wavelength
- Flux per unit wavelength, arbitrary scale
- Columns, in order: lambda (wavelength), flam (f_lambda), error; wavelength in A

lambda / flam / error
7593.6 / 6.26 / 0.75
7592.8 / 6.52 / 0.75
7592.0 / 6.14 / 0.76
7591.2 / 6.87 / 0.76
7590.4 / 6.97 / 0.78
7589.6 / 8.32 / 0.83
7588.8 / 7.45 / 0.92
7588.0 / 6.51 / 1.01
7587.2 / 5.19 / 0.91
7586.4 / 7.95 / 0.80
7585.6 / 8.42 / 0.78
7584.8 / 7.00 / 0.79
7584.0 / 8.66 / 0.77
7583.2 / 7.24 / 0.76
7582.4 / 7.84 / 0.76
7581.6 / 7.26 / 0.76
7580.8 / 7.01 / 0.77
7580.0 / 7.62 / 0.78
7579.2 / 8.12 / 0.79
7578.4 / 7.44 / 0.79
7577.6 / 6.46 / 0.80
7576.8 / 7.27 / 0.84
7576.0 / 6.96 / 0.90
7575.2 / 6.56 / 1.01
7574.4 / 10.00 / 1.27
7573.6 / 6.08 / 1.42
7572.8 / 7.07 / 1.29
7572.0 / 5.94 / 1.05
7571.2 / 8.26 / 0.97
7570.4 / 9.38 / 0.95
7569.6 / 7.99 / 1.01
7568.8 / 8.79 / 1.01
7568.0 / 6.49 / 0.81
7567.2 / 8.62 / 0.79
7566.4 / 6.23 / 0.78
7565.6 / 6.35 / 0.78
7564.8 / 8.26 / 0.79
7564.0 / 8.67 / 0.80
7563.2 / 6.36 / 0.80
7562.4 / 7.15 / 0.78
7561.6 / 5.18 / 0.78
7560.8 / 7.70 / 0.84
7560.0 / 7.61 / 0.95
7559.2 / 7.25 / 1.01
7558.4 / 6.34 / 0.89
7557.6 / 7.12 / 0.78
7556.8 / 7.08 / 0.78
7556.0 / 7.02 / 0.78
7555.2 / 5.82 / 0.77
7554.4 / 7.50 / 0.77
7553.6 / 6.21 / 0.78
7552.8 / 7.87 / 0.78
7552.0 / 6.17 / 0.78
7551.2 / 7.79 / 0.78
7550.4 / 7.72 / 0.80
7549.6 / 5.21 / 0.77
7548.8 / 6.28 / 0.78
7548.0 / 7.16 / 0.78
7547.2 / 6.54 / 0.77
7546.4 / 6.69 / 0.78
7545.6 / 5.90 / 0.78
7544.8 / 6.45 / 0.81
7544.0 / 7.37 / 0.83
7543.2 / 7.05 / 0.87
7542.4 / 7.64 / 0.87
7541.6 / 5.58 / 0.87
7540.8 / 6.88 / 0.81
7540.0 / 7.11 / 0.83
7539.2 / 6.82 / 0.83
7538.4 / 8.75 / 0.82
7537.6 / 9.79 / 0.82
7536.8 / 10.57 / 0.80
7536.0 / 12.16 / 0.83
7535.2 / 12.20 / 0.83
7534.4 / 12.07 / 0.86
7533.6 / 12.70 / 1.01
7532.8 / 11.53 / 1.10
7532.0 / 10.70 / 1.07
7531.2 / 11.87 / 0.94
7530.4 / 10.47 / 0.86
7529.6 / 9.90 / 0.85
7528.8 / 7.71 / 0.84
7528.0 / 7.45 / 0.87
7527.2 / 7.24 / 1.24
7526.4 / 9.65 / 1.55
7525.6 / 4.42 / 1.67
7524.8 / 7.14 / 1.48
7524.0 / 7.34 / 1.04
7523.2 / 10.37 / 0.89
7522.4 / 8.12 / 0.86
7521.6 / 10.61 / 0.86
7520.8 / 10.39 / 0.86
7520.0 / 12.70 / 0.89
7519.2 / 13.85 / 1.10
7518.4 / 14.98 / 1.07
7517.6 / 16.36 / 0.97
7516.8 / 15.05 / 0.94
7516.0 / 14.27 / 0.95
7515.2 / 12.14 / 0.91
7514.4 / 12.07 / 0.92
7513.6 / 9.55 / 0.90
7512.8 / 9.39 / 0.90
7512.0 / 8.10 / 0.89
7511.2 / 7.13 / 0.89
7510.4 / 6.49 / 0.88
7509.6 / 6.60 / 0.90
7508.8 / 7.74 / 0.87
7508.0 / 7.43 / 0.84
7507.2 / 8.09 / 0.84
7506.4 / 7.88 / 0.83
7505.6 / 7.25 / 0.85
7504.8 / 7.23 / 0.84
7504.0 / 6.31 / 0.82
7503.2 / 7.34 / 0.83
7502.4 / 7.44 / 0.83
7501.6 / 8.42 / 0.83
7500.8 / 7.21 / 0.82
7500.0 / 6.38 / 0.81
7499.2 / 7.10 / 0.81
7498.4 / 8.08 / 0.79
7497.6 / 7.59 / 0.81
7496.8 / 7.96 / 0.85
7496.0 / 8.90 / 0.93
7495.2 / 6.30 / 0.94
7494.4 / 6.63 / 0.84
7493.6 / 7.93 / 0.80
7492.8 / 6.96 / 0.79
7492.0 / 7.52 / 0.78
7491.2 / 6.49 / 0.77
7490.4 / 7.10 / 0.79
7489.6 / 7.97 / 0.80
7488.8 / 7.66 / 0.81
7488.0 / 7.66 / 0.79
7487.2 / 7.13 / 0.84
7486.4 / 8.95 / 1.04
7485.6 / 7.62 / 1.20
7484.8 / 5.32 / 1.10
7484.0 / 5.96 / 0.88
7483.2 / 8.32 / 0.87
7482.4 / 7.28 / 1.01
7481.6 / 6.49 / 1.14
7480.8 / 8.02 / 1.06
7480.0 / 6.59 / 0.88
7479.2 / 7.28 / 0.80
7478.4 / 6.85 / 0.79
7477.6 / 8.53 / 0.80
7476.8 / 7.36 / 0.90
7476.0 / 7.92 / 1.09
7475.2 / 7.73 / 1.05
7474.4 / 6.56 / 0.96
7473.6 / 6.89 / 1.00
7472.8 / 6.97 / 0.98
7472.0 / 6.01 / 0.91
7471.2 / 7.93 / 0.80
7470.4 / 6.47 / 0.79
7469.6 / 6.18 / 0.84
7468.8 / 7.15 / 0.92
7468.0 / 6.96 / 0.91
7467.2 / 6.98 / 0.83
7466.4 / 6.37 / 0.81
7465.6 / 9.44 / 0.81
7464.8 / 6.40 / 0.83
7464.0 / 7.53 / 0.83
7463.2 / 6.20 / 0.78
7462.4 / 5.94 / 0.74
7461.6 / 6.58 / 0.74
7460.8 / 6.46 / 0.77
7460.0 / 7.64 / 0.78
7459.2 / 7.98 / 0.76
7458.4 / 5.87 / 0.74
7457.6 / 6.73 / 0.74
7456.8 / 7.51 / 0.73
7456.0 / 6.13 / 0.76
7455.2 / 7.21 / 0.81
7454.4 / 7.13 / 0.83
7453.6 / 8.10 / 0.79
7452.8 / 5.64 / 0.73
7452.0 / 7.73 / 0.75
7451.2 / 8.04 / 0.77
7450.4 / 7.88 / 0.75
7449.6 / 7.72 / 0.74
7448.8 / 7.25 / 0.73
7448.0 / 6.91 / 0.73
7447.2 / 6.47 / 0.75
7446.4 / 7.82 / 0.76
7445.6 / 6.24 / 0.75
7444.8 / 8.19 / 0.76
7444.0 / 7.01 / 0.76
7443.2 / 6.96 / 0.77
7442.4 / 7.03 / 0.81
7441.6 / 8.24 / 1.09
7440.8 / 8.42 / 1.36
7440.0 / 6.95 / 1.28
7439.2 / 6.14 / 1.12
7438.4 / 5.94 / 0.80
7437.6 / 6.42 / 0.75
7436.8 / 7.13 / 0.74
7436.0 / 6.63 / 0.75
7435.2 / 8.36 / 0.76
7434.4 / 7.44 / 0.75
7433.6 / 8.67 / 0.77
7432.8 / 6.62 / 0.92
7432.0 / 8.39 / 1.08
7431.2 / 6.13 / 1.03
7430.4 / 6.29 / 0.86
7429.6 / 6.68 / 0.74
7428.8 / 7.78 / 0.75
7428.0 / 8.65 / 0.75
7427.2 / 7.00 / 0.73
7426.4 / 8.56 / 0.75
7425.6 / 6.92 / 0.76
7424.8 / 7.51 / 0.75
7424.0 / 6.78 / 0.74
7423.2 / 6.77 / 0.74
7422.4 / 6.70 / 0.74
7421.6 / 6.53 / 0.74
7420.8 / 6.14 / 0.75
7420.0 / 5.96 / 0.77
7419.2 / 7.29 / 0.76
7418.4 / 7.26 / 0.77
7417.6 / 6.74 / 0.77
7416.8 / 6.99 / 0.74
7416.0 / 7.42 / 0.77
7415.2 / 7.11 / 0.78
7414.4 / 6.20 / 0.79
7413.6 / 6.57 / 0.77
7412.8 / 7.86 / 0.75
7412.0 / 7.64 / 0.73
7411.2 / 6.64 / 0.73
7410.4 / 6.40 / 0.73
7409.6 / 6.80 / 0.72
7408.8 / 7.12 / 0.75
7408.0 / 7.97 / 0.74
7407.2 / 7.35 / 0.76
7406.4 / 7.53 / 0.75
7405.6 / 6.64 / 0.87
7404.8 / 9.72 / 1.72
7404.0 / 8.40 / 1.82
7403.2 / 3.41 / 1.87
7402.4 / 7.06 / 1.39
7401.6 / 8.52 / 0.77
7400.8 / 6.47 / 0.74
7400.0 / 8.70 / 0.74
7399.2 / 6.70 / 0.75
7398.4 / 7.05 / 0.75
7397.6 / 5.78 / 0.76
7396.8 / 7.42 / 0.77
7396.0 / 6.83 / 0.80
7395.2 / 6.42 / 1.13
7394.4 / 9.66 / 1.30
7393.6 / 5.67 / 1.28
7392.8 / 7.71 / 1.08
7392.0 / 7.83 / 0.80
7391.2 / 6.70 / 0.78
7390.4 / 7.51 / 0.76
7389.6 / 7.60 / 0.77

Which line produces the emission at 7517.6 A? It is [S II]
